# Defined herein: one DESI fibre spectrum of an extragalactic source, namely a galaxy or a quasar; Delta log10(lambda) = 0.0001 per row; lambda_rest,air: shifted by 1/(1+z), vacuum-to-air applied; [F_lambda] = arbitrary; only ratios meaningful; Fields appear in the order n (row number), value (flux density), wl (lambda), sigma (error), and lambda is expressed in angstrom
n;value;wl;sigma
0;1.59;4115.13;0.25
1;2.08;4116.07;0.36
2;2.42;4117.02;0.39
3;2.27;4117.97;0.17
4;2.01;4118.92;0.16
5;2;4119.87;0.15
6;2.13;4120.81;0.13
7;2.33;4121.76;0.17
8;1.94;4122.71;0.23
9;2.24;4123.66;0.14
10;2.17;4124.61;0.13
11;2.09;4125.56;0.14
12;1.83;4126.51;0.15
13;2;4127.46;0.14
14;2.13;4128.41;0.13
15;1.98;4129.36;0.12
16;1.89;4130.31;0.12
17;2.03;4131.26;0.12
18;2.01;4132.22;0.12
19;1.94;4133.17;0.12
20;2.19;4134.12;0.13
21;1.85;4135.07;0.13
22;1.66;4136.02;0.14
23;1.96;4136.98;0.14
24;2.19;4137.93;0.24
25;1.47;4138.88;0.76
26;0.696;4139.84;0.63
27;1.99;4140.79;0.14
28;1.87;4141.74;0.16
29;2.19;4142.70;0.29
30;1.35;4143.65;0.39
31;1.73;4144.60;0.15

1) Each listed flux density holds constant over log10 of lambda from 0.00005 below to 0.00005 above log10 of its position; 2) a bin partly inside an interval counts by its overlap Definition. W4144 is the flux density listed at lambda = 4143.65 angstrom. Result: 1.35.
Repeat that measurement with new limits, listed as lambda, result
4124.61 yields 2.17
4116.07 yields 2.08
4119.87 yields 2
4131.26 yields 2.03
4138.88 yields 1.47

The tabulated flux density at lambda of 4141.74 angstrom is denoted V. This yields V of 1.87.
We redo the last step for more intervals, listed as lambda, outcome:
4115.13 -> 1.59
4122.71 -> 1.94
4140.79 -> 1.99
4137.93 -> 2.19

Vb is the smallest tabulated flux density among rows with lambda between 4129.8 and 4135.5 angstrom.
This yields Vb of 1.85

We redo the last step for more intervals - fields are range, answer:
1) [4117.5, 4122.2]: 2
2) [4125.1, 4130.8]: 1.83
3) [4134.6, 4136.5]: 1.66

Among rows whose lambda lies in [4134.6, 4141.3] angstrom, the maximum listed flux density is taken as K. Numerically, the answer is 2.19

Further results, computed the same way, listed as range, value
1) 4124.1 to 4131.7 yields 2.17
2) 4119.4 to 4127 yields 2.33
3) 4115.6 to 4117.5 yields 2.42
